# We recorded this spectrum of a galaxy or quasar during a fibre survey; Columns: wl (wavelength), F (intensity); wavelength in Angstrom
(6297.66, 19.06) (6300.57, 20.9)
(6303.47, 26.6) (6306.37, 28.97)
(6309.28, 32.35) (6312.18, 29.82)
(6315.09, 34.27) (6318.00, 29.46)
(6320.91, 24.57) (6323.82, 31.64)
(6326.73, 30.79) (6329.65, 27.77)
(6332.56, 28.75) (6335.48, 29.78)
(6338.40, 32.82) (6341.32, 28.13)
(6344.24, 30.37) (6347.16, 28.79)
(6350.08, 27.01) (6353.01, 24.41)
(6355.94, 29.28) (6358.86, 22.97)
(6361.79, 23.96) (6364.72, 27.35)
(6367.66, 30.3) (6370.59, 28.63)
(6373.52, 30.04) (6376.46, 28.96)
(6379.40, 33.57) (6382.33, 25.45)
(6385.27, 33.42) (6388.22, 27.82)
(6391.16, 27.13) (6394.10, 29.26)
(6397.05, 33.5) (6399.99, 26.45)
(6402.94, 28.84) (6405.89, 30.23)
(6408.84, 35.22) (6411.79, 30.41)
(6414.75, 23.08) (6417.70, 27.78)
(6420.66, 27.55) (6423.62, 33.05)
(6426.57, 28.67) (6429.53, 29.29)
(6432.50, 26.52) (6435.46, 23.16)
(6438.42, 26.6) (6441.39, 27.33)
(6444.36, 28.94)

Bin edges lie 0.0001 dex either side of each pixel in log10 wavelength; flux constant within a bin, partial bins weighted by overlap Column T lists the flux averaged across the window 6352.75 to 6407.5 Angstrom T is 28.6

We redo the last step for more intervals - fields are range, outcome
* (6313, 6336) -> 29.6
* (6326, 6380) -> 28.5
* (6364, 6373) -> 29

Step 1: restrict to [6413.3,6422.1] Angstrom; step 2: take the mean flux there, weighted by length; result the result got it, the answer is 26.1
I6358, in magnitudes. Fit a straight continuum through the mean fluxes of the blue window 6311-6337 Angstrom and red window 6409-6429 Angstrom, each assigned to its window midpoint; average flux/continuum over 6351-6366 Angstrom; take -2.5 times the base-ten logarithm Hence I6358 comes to 0.15 mag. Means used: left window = 29.7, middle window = 25.6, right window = 28.9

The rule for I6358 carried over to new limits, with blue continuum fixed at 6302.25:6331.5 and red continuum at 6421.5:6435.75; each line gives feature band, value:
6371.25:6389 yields -0.03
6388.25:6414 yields -0.04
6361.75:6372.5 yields 0.04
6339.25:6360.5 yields 0.07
